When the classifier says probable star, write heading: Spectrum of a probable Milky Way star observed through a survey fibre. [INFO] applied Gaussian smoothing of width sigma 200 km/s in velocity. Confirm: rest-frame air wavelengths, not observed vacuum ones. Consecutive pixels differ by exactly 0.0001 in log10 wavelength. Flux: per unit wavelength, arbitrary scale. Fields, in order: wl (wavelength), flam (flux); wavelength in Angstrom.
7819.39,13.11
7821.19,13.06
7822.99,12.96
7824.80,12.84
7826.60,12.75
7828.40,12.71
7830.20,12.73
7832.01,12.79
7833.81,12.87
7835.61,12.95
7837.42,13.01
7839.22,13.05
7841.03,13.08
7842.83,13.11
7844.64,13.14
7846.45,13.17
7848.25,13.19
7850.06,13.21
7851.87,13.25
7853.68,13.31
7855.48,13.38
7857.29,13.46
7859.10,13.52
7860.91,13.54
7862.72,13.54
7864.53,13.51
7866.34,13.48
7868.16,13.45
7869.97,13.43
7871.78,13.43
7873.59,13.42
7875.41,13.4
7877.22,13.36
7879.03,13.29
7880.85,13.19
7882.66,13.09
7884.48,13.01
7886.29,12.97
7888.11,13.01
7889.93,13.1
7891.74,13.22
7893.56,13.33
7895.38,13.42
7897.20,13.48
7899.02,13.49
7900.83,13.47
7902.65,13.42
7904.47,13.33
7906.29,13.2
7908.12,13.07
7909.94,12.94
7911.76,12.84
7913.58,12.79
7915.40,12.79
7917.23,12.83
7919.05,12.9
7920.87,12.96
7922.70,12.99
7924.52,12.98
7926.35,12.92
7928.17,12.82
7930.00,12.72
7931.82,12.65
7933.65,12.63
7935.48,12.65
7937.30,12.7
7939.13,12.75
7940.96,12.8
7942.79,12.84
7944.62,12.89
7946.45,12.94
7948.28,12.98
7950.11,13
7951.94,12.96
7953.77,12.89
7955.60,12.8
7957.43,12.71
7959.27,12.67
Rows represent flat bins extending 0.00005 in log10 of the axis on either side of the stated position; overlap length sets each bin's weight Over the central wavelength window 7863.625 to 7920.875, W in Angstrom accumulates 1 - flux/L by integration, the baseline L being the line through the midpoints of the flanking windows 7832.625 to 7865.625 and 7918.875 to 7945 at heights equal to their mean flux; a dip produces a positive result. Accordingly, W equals -0.9 Angstrom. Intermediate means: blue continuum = 13.2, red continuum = 12.8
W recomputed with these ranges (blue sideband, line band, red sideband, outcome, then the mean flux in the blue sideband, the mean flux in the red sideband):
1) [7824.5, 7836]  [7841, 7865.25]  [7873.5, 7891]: -0.7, 12.8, 13.2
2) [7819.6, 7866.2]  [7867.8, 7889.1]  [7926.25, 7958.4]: -0.4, 13.1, 12.8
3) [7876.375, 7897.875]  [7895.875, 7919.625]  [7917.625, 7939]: -0.2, 13.2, 12.8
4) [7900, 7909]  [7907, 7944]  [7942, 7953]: 0.8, 13.3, 12.9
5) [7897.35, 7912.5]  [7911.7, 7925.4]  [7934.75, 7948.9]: 0.2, 13.2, 12.8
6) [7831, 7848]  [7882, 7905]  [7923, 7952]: -0.6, 13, 12.8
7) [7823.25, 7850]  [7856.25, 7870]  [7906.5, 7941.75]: -0.6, 13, 12.8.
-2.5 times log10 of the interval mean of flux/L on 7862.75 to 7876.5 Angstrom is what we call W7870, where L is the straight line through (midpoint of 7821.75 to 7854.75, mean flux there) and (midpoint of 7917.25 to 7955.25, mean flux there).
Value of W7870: -0.04 mag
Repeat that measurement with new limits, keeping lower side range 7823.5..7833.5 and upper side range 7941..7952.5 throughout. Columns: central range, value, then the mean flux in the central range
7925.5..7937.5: 0.014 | 12.7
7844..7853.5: -0.033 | 13.2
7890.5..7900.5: -0.044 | 13.4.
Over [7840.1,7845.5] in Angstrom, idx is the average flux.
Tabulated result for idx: 13.1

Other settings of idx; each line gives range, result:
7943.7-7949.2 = 12.9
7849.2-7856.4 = 13.3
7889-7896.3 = 13.3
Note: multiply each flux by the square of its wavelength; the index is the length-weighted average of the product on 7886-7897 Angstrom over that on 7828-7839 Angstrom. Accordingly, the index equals 1.04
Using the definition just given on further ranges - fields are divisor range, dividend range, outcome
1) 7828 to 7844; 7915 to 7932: 1.02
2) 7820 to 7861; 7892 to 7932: 1.02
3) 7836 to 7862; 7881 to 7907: 1.01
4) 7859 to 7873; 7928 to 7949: 0.96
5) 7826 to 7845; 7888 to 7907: 1.05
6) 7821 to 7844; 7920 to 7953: 1.02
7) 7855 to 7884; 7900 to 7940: 0.98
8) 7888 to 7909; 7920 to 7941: 0.97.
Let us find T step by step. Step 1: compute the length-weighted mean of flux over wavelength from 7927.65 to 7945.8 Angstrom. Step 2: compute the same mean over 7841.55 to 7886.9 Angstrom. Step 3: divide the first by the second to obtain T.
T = 0.96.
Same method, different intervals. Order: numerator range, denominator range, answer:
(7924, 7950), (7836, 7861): 0.97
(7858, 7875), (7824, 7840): 1.05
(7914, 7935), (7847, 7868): 0.96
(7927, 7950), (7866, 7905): 0.96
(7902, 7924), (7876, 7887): 0.99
